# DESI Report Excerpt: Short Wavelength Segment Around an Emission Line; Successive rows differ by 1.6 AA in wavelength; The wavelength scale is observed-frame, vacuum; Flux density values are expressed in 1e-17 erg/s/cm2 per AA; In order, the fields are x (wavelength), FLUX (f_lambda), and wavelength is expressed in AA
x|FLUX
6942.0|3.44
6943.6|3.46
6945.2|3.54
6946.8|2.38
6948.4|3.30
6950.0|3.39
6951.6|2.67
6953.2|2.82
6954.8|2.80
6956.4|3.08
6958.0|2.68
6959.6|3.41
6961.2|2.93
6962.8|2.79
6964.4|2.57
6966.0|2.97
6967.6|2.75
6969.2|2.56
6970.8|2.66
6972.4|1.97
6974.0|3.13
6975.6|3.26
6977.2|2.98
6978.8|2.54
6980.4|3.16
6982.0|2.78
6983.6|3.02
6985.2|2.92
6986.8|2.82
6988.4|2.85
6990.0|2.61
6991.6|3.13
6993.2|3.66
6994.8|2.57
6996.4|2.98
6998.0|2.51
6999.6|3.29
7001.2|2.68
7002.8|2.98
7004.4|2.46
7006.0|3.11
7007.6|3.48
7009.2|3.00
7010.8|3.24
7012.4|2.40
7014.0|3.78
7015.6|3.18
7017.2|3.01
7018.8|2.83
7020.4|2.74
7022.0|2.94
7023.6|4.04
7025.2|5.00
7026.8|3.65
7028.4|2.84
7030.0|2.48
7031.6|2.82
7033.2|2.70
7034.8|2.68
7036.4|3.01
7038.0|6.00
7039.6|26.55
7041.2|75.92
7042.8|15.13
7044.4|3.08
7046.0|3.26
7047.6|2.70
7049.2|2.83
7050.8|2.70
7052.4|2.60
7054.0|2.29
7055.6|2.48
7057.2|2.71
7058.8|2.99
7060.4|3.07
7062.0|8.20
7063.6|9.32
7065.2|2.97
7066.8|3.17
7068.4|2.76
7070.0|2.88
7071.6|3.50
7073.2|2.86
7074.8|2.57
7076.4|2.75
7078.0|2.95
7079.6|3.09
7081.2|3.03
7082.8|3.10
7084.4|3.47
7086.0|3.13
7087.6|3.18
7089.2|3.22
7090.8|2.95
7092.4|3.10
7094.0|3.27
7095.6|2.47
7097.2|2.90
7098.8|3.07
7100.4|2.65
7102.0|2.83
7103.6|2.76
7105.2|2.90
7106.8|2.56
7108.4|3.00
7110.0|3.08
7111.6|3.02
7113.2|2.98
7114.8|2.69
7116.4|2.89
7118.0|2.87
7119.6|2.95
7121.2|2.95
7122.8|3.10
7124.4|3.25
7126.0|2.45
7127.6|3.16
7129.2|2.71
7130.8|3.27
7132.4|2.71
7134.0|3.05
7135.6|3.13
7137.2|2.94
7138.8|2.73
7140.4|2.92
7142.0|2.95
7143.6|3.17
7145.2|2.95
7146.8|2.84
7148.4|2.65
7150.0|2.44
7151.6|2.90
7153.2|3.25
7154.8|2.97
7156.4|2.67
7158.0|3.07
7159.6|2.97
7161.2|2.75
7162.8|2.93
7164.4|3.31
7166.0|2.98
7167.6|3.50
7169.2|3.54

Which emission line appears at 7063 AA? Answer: [N II]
